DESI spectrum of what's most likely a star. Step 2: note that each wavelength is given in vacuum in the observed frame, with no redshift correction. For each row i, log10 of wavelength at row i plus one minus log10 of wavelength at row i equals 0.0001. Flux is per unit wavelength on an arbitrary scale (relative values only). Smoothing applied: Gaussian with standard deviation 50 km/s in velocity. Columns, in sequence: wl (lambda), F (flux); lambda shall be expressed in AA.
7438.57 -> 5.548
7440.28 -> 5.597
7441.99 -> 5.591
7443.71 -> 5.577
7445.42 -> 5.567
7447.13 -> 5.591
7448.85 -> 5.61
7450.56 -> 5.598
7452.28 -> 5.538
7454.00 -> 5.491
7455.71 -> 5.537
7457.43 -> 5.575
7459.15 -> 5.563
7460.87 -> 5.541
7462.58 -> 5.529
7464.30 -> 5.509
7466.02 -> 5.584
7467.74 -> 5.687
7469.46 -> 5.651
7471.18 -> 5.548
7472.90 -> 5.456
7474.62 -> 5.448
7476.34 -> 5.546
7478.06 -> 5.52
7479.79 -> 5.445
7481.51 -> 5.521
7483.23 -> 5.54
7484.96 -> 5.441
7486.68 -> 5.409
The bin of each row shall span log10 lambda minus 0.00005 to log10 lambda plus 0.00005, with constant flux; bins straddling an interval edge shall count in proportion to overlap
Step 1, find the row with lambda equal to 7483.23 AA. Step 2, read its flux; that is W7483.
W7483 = 5.54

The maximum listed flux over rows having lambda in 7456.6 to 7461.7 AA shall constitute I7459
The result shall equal 5.575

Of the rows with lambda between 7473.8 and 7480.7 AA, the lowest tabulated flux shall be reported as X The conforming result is 5.445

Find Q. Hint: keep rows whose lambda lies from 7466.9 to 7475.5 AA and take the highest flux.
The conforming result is 5.687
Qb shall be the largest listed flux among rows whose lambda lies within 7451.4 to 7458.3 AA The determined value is 5.575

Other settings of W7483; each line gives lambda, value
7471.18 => 5.548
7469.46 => 5.651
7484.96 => 5.441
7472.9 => 5.456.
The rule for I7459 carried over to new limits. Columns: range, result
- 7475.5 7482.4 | 5.546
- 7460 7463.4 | 5.541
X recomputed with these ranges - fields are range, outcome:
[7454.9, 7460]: 5.537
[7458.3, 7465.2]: 5.509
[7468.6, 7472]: 5.548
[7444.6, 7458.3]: 5.491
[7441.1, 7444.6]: 5.577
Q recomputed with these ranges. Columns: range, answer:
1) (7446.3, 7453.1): 5.61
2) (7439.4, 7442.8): 5.597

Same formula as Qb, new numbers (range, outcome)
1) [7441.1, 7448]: 5.591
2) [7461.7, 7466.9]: 5.584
